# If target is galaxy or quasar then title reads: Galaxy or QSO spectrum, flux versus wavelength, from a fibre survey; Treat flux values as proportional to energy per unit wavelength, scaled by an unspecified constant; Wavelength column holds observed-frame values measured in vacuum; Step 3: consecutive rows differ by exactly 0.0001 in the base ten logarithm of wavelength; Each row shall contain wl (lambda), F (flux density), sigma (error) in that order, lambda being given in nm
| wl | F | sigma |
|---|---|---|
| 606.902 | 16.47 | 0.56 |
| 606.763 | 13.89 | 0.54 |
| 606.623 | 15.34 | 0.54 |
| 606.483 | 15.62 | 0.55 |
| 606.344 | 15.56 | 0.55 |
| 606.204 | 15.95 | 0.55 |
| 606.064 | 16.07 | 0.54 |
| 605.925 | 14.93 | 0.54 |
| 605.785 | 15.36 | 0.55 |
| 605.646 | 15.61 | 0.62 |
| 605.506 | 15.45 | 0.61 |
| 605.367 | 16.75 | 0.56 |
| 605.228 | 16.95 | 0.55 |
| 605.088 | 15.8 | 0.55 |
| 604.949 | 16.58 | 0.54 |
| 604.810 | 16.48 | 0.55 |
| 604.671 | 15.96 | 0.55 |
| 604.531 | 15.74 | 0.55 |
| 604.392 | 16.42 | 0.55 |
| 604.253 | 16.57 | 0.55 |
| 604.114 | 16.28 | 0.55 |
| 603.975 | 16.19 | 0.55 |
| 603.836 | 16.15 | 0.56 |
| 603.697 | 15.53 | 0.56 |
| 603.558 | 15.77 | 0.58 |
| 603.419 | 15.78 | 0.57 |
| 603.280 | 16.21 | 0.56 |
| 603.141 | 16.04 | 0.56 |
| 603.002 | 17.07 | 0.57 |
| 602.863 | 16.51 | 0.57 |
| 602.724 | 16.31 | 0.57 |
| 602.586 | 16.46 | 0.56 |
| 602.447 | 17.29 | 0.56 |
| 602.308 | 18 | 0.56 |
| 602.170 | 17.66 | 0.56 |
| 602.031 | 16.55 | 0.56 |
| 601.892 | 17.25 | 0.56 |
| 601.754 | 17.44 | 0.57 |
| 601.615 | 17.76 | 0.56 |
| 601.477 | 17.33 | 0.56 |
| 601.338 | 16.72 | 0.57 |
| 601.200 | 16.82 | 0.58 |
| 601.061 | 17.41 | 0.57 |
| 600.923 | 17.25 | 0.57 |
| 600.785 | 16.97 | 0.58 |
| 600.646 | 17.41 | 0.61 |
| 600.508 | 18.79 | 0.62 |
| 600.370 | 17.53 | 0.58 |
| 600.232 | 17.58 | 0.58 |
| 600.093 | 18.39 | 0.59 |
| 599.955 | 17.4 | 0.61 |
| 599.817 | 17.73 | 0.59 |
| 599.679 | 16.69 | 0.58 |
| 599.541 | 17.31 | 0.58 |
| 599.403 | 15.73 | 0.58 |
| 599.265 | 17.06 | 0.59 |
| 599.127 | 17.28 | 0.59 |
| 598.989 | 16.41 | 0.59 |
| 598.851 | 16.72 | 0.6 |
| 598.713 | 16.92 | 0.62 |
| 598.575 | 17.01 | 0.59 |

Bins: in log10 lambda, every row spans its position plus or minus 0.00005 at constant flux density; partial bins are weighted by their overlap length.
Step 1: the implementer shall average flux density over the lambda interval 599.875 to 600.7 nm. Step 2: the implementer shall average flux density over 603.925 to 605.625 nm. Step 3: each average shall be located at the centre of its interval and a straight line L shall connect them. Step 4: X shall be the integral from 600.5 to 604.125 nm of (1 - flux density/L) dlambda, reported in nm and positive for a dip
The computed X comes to 0.07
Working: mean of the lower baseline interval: 17.9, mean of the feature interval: 16.8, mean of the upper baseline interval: 16.2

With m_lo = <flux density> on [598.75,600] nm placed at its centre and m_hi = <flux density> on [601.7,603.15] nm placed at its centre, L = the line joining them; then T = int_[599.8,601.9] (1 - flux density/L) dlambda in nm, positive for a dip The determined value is -0.066 nm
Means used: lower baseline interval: 16.9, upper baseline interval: 17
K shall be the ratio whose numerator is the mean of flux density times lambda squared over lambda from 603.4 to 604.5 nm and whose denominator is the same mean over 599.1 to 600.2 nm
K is 0.9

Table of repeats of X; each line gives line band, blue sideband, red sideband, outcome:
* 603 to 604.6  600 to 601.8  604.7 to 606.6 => 0.04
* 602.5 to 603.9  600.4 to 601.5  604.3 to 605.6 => 0.04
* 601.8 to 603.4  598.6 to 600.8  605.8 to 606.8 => -0.04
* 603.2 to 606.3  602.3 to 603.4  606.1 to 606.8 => -0.01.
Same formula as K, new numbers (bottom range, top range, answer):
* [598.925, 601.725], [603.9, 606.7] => 0.94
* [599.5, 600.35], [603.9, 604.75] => 0.94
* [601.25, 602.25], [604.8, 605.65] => 0.95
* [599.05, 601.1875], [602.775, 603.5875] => 0.95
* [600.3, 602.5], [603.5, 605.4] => 0.94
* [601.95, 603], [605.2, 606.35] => 0.94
